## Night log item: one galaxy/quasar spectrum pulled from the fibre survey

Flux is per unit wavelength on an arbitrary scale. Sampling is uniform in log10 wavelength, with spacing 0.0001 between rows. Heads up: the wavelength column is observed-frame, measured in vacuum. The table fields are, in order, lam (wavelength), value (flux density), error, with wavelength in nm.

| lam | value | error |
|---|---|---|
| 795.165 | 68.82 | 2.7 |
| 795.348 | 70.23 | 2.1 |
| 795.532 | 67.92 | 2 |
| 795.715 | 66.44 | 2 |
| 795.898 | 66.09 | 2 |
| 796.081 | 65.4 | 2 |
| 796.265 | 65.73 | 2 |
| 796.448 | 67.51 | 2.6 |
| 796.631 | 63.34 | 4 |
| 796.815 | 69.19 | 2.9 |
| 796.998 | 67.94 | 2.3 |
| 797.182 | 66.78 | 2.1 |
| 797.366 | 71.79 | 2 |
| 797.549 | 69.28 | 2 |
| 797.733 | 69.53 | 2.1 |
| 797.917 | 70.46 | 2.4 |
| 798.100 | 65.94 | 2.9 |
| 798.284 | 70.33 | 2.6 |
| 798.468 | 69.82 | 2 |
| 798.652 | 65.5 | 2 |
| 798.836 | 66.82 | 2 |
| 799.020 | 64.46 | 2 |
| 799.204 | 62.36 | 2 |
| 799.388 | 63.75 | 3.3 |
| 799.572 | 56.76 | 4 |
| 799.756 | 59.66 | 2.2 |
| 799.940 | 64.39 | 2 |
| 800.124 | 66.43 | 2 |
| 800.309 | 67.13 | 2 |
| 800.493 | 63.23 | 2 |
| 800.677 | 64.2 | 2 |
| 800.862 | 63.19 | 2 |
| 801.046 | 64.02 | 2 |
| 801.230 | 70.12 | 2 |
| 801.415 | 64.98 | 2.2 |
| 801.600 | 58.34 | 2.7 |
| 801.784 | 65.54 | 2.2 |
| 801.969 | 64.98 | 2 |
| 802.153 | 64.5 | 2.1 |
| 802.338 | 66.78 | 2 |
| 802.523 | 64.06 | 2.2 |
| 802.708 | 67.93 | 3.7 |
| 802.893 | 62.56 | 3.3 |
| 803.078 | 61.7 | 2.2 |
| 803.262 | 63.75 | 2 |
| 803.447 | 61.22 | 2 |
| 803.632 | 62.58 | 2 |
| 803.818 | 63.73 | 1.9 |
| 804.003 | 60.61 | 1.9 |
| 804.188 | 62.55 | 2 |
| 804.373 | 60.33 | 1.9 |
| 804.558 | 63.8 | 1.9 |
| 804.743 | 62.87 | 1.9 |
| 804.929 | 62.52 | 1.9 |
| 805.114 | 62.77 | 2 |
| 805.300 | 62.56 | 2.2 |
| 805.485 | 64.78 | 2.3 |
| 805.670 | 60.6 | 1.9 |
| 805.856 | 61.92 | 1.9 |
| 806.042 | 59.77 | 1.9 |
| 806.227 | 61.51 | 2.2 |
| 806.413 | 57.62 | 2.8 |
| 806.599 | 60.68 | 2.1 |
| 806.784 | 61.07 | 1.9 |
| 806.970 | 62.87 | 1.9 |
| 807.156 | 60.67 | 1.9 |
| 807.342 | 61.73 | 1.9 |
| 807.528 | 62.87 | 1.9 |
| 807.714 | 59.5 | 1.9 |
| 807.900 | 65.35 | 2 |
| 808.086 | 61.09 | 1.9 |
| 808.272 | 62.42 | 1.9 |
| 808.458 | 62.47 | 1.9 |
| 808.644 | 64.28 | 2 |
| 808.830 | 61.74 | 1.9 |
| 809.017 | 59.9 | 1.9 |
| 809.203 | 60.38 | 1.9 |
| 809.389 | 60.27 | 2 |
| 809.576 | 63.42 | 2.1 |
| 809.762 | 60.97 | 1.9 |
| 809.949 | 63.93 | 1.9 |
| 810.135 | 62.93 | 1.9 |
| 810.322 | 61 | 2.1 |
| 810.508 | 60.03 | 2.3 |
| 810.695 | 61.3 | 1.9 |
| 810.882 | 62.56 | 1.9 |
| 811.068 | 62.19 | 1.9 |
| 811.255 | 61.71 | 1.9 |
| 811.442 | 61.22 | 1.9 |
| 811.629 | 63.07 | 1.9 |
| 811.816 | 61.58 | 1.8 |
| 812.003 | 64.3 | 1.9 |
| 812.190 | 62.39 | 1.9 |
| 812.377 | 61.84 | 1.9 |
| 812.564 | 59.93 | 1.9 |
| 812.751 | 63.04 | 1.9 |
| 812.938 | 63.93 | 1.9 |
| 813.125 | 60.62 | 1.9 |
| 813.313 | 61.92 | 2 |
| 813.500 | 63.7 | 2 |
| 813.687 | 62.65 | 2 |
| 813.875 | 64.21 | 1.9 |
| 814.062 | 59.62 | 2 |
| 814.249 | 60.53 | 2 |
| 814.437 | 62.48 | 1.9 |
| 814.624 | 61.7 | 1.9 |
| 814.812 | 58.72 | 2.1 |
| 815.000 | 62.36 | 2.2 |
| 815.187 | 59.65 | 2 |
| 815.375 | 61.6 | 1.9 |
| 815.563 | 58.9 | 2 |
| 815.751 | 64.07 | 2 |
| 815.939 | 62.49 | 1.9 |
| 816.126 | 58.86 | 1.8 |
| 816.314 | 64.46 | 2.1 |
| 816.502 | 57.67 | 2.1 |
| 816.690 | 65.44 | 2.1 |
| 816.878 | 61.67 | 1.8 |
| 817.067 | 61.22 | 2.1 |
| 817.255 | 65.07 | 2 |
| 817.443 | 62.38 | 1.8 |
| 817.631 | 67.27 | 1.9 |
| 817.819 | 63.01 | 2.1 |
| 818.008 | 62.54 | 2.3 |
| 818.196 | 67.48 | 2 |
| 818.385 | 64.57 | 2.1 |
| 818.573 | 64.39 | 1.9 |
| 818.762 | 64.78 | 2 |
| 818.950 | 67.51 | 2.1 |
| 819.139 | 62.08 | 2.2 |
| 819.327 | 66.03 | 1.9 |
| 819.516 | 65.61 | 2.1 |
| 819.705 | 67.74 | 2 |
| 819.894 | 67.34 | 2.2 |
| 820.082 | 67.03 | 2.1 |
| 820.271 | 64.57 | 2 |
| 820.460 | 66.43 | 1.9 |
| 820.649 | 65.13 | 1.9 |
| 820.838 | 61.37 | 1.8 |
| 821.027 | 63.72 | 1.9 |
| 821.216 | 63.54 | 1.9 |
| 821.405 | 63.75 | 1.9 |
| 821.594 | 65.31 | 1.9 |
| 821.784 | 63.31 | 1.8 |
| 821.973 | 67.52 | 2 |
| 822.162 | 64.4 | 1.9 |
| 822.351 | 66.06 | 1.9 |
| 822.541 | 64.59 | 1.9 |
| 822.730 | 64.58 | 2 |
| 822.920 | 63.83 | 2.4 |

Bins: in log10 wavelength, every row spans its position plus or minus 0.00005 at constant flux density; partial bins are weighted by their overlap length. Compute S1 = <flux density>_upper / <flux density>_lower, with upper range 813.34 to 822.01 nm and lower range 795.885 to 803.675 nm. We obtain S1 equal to 1.0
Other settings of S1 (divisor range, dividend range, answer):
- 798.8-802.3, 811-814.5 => 0.97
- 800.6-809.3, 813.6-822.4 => 1.01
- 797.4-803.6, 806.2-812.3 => 0.95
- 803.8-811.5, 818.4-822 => 1.05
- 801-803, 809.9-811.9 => 0.95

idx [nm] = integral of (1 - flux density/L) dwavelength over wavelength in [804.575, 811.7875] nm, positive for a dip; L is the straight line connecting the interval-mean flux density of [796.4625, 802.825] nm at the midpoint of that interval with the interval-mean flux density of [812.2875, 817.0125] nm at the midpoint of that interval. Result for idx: 0.18 nm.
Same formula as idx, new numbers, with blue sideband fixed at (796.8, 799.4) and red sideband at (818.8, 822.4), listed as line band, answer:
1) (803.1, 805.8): 0.18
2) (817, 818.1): 0.03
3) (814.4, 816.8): 0.16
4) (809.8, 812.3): 0.15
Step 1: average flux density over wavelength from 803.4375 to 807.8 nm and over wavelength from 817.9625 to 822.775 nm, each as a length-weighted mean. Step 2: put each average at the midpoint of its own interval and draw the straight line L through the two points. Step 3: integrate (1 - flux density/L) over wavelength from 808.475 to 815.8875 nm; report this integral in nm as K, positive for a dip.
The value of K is 0.16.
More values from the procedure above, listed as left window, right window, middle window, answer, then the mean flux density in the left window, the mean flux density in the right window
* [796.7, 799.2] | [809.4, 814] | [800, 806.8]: 0.26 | 68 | 62.2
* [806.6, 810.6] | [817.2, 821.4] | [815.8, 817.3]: 0.05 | 61.8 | 65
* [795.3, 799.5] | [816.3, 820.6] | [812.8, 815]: 0.11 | 67.2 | 64.6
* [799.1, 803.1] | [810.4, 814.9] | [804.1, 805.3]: 0.02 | 64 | 61.9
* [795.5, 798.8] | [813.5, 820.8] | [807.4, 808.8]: 0.06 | 67.7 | 63.4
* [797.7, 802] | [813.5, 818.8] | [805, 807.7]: 0.11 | 65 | 62.5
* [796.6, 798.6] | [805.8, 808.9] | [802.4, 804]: 0.03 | 68.7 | 61.6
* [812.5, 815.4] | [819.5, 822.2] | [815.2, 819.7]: 0.00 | 61.7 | 65.1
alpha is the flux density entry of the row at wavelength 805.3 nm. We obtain 62.56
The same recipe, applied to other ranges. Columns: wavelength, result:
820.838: 61.37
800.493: 63.23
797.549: 69.28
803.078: 61.7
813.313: 61.92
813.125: 60.62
